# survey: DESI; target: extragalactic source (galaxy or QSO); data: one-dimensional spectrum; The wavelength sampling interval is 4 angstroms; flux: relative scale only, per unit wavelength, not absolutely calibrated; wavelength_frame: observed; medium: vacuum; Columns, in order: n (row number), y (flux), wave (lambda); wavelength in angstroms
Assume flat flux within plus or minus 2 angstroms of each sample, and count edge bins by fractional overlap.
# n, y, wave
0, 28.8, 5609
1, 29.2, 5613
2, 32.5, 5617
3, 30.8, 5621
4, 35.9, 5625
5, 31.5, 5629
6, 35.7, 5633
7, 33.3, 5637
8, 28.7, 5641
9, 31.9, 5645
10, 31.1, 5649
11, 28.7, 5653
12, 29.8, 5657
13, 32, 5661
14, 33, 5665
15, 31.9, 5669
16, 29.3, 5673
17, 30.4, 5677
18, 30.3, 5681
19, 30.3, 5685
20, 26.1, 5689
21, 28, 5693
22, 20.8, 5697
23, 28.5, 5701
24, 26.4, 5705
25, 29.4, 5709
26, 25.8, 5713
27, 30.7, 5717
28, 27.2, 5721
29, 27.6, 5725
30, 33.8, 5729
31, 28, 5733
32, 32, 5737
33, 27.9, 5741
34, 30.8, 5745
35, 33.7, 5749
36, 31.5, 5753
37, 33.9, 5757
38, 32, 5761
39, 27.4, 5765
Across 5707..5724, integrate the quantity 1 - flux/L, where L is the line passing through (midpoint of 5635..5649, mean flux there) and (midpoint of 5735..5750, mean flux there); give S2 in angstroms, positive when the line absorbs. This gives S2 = 1.5 angstroms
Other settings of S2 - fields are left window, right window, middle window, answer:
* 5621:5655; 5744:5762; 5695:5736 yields 5.60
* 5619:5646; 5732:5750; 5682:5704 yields 3.15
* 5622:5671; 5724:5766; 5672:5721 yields 5.44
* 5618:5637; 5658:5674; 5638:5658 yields 1.37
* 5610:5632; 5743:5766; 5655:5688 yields 1.21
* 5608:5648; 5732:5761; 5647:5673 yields 0.64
